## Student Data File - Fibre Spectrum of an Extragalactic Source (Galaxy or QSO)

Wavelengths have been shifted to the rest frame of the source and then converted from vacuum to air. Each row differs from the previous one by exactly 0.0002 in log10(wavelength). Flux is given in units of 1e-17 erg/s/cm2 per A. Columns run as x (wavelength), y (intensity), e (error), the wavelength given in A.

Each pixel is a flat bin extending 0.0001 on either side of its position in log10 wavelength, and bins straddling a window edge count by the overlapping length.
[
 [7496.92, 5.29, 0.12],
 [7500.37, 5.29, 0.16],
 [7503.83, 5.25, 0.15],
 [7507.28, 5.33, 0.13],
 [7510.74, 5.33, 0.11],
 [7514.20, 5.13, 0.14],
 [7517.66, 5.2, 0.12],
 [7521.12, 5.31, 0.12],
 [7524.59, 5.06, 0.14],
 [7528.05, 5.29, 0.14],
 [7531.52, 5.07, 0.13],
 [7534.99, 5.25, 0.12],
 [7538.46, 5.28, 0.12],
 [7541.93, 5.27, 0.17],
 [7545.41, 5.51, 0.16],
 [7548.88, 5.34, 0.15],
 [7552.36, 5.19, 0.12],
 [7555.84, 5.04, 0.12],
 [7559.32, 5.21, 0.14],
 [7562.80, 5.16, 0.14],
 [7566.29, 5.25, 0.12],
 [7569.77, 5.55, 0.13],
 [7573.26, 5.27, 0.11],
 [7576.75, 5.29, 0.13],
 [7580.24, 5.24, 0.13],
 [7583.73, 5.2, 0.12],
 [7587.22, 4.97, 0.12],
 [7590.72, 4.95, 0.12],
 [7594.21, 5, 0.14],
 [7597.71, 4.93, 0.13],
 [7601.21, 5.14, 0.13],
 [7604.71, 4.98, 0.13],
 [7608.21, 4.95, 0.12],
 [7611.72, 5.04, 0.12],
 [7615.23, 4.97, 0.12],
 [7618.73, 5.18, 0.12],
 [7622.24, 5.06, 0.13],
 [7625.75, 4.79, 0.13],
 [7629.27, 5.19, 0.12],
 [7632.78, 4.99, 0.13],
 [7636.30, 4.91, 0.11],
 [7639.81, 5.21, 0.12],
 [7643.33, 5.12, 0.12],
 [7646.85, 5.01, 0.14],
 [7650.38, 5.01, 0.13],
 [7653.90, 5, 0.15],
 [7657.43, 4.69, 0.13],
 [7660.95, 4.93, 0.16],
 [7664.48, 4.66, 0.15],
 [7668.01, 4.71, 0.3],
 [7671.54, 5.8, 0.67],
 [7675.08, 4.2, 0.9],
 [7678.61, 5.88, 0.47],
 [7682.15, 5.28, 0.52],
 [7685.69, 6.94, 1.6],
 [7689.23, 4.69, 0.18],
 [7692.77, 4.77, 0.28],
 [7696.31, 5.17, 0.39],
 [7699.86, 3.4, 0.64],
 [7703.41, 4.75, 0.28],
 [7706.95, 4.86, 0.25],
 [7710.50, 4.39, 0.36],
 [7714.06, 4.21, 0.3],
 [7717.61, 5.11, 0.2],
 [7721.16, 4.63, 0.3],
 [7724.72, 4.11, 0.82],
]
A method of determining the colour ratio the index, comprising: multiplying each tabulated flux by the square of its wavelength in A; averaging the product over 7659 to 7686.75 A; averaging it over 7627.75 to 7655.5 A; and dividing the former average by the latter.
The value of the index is 1.05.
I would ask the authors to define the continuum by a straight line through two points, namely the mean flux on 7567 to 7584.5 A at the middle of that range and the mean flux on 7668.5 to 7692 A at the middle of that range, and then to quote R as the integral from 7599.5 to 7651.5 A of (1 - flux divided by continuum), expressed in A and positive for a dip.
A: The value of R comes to 3.1 A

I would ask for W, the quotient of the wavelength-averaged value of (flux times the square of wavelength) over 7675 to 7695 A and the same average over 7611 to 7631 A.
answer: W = 1.09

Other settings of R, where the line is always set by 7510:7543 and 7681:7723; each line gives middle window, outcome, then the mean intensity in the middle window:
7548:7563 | -0.1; 5.18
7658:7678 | 0.0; 4.91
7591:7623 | 0.1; 5.02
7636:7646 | -0.3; 5.1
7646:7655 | -0.1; 5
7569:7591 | -0.5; 5.21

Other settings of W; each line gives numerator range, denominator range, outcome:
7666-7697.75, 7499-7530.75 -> 1.05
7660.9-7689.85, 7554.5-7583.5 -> 1.03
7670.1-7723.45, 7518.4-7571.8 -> 0.98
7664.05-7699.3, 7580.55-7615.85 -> 1.05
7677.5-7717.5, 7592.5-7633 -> 1.00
